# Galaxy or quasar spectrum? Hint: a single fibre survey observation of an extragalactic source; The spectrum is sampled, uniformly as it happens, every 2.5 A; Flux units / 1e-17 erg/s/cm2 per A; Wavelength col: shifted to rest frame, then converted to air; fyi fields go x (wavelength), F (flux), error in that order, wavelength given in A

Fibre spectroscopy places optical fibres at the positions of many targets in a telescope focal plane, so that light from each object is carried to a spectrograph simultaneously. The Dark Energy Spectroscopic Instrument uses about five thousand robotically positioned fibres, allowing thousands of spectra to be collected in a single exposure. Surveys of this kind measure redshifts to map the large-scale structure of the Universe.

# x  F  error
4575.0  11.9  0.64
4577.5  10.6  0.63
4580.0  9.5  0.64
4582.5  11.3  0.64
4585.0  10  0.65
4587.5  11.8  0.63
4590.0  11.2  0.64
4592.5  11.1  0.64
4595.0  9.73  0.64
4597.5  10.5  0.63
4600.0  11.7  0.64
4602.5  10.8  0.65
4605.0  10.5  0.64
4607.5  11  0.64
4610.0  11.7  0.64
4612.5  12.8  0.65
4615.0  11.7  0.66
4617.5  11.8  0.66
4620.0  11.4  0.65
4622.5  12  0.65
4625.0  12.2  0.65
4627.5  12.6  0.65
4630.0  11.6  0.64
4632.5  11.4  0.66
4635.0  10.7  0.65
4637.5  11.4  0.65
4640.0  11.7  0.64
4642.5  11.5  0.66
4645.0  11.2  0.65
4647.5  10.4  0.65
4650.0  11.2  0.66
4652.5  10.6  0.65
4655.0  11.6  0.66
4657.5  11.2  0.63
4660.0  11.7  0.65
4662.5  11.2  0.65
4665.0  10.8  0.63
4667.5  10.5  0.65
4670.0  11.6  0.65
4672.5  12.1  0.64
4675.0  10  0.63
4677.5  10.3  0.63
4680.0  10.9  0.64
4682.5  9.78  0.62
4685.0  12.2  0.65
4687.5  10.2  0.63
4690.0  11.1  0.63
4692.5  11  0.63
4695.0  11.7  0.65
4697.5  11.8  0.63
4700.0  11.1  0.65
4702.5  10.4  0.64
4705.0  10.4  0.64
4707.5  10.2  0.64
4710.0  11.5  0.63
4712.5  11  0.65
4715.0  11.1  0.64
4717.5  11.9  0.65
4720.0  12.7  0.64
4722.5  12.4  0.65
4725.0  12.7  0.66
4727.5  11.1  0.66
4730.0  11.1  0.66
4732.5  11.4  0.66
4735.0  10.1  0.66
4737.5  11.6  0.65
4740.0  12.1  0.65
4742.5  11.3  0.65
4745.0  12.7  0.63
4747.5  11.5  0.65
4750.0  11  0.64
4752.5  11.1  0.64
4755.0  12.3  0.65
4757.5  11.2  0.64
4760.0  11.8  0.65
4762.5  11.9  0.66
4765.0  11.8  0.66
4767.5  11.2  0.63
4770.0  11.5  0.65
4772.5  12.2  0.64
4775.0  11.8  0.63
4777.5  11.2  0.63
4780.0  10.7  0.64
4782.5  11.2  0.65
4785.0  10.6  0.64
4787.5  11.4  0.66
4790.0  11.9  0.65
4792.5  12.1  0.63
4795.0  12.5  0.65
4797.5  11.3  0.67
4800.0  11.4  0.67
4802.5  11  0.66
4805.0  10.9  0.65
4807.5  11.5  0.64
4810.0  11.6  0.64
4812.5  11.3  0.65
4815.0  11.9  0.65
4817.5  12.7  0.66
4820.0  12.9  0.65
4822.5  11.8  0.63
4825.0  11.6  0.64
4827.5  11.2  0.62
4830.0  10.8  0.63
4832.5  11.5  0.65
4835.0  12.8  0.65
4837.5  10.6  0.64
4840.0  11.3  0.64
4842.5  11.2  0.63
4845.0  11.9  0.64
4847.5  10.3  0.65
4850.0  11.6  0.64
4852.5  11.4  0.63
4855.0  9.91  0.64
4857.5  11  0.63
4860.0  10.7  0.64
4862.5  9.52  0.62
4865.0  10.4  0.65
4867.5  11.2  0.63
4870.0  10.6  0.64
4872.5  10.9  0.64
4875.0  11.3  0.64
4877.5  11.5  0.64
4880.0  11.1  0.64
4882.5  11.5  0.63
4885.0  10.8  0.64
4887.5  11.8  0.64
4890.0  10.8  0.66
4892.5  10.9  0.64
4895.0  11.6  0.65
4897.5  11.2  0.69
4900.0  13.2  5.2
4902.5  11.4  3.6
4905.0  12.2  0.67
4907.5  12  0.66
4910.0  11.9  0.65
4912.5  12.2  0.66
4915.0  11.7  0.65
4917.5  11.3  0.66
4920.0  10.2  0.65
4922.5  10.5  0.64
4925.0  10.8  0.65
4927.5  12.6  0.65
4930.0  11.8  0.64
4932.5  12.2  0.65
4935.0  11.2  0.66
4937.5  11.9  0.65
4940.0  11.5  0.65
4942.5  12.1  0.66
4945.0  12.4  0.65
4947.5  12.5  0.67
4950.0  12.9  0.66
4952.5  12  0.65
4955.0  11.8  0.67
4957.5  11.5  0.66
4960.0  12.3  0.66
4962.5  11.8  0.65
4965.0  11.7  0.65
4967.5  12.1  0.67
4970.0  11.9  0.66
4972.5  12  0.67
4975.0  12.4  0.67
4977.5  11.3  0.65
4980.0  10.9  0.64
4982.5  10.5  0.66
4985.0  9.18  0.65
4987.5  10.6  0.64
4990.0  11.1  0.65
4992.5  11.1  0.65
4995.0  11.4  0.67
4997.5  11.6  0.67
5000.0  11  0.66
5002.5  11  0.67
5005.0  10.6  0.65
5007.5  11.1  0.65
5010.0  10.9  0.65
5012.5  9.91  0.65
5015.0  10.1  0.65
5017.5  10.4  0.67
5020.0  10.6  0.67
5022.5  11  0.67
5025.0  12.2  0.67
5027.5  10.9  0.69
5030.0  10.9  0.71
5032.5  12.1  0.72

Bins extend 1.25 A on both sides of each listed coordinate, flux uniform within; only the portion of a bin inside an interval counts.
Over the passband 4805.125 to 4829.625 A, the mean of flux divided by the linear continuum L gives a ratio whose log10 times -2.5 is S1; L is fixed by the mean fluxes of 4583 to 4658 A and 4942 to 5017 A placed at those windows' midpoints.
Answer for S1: -0.04 mag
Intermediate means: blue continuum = 11.3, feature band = 11.8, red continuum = 11.4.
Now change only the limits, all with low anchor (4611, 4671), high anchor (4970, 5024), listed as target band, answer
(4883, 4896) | -0.01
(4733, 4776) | -0.03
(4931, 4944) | -0.07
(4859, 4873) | 0.06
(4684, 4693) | 0.03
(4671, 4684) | 0.07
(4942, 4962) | -0.11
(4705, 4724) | -0.01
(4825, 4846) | -0.02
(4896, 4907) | -0.09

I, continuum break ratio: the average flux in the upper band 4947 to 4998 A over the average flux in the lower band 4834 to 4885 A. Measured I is 1.0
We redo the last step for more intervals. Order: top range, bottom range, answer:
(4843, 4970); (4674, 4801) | 1.01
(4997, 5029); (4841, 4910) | 0.97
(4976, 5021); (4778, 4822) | 0.93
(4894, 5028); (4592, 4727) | 1.02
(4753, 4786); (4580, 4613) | 1.05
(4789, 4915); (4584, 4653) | 1.01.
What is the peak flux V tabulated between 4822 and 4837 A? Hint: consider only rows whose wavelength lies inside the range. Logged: 12.8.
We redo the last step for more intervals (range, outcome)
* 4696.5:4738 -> 12.7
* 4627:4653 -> 12.6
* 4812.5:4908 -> 13.2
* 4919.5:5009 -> 12.9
